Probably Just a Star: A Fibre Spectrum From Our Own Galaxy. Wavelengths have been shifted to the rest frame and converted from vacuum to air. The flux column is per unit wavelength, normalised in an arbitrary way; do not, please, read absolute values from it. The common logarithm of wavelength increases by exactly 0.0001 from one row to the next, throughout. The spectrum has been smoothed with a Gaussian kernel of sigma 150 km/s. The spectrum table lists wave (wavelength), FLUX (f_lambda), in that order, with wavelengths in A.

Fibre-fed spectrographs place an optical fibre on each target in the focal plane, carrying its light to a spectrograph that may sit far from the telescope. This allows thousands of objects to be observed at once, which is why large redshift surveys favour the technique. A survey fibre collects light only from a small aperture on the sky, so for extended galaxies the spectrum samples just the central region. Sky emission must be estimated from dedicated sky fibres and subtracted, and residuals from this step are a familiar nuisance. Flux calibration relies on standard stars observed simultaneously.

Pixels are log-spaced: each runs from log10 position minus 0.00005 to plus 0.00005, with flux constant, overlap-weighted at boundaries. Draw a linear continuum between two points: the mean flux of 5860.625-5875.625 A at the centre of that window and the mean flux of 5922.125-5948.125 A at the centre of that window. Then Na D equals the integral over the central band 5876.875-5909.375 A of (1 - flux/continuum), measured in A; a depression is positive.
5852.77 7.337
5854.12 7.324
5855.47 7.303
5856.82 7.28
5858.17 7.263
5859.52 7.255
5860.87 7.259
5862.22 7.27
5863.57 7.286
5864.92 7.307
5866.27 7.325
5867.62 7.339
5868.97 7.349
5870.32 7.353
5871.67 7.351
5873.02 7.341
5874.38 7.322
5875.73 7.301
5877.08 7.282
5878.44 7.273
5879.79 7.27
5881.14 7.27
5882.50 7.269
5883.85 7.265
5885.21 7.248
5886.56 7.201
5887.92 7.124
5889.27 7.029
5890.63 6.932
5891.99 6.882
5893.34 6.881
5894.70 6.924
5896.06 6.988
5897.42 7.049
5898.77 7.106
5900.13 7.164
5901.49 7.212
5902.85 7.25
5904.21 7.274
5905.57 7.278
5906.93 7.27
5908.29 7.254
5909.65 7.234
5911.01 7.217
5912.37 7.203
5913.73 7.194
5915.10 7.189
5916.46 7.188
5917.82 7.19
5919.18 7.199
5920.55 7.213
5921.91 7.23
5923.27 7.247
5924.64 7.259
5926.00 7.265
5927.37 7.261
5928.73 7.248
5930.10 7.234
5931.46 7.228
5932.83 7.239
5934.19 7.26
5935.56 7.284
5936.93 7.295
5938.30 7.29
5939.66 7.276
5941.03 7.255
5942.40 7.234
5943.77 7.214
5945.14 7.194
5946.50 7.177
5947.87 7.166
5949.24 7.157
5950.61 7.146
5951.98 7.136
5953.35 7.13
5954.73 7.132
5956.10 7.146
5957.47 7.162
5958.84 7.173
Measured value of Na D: 0.6 A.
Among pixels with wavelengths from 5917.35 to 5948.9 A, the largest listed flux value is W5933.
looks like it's 7.295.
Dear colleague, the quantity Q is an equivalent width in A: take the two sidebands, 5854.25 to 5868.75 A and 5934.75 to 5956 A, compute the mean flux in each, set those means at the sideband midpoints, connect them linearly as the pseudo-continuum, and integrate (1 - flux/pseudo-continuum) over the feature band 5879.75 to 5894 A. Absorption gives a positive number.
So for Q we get 0.3 A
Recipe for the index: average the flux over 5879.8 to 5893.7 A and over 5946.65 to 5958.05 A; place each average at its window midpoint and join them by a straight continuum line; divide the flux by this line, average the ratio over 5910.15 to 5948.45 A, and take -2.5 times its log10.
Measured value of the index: -0.01 mag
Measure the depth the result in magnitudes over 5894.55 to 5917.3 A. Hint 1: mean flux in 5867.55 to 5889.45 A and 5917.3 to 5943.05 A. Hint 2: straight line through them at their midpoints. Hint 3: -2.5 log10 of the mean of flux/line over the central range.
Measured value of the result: 0.01 mag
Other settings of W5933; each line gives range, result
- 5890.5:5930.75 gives 7.278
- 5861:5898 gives 7.353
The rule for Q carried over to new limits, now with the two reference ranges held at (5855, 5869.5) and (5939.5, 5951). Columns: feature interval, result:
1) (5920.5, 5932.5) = 0.0 A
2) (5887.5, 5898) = 0.4 A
